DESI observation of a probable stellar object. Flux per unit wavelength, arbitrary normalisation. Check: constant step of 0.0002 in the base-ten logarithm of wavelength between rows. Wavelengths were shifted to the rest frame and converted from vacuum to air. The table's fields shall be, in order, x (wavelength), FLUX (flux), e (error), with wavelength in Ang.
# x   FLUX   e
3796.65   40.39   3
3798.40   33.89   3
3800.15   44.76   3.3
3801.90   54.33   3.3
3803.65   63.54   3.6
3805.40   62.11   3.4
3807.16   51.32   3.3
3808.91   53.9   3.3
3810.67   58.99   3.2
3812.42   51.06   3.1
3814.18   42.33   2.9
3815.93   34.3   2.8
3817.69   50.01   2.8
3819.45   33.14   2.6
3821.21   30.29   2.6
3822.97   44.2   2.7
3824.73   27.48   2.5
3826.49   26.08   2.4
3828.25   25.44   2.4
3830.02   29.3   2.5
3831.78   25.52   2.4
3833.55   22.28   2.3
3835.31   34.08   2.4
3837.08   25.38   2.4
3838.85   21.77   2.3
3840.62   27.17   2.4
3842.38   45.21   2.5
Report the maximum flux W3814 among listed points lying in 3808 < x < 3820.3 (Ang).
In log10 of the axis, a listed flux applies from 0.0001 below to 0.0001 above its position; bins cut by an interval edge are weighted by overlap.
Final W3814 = 58.99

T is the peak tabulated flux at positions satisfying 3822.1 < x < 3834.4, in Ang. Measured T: 44.2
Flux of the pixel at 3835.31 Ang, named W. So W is 34.08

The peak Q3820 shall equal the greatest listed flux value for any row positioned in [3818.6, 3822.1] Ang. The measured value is 33.14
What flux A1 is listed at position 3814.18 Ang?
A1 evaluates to 42.33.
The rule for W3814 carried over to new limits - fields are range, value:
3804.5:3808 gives 62.11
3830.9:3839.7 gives 34.08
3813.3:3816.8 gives 42.33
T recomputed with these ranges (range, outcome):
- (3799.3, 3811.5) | 63.54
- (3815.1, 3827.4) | 50.01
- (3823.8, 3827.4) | 27.48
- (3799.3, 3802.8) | 54.33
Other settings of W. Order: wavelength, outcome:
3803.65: 63.54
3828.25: 25.44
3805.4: 62.11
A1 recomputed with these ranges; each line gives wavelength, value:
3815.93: 34.3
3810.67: 58.99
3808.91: 53.9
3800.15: 44.76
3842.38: 45.21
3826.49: 26.08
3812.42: 51.06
